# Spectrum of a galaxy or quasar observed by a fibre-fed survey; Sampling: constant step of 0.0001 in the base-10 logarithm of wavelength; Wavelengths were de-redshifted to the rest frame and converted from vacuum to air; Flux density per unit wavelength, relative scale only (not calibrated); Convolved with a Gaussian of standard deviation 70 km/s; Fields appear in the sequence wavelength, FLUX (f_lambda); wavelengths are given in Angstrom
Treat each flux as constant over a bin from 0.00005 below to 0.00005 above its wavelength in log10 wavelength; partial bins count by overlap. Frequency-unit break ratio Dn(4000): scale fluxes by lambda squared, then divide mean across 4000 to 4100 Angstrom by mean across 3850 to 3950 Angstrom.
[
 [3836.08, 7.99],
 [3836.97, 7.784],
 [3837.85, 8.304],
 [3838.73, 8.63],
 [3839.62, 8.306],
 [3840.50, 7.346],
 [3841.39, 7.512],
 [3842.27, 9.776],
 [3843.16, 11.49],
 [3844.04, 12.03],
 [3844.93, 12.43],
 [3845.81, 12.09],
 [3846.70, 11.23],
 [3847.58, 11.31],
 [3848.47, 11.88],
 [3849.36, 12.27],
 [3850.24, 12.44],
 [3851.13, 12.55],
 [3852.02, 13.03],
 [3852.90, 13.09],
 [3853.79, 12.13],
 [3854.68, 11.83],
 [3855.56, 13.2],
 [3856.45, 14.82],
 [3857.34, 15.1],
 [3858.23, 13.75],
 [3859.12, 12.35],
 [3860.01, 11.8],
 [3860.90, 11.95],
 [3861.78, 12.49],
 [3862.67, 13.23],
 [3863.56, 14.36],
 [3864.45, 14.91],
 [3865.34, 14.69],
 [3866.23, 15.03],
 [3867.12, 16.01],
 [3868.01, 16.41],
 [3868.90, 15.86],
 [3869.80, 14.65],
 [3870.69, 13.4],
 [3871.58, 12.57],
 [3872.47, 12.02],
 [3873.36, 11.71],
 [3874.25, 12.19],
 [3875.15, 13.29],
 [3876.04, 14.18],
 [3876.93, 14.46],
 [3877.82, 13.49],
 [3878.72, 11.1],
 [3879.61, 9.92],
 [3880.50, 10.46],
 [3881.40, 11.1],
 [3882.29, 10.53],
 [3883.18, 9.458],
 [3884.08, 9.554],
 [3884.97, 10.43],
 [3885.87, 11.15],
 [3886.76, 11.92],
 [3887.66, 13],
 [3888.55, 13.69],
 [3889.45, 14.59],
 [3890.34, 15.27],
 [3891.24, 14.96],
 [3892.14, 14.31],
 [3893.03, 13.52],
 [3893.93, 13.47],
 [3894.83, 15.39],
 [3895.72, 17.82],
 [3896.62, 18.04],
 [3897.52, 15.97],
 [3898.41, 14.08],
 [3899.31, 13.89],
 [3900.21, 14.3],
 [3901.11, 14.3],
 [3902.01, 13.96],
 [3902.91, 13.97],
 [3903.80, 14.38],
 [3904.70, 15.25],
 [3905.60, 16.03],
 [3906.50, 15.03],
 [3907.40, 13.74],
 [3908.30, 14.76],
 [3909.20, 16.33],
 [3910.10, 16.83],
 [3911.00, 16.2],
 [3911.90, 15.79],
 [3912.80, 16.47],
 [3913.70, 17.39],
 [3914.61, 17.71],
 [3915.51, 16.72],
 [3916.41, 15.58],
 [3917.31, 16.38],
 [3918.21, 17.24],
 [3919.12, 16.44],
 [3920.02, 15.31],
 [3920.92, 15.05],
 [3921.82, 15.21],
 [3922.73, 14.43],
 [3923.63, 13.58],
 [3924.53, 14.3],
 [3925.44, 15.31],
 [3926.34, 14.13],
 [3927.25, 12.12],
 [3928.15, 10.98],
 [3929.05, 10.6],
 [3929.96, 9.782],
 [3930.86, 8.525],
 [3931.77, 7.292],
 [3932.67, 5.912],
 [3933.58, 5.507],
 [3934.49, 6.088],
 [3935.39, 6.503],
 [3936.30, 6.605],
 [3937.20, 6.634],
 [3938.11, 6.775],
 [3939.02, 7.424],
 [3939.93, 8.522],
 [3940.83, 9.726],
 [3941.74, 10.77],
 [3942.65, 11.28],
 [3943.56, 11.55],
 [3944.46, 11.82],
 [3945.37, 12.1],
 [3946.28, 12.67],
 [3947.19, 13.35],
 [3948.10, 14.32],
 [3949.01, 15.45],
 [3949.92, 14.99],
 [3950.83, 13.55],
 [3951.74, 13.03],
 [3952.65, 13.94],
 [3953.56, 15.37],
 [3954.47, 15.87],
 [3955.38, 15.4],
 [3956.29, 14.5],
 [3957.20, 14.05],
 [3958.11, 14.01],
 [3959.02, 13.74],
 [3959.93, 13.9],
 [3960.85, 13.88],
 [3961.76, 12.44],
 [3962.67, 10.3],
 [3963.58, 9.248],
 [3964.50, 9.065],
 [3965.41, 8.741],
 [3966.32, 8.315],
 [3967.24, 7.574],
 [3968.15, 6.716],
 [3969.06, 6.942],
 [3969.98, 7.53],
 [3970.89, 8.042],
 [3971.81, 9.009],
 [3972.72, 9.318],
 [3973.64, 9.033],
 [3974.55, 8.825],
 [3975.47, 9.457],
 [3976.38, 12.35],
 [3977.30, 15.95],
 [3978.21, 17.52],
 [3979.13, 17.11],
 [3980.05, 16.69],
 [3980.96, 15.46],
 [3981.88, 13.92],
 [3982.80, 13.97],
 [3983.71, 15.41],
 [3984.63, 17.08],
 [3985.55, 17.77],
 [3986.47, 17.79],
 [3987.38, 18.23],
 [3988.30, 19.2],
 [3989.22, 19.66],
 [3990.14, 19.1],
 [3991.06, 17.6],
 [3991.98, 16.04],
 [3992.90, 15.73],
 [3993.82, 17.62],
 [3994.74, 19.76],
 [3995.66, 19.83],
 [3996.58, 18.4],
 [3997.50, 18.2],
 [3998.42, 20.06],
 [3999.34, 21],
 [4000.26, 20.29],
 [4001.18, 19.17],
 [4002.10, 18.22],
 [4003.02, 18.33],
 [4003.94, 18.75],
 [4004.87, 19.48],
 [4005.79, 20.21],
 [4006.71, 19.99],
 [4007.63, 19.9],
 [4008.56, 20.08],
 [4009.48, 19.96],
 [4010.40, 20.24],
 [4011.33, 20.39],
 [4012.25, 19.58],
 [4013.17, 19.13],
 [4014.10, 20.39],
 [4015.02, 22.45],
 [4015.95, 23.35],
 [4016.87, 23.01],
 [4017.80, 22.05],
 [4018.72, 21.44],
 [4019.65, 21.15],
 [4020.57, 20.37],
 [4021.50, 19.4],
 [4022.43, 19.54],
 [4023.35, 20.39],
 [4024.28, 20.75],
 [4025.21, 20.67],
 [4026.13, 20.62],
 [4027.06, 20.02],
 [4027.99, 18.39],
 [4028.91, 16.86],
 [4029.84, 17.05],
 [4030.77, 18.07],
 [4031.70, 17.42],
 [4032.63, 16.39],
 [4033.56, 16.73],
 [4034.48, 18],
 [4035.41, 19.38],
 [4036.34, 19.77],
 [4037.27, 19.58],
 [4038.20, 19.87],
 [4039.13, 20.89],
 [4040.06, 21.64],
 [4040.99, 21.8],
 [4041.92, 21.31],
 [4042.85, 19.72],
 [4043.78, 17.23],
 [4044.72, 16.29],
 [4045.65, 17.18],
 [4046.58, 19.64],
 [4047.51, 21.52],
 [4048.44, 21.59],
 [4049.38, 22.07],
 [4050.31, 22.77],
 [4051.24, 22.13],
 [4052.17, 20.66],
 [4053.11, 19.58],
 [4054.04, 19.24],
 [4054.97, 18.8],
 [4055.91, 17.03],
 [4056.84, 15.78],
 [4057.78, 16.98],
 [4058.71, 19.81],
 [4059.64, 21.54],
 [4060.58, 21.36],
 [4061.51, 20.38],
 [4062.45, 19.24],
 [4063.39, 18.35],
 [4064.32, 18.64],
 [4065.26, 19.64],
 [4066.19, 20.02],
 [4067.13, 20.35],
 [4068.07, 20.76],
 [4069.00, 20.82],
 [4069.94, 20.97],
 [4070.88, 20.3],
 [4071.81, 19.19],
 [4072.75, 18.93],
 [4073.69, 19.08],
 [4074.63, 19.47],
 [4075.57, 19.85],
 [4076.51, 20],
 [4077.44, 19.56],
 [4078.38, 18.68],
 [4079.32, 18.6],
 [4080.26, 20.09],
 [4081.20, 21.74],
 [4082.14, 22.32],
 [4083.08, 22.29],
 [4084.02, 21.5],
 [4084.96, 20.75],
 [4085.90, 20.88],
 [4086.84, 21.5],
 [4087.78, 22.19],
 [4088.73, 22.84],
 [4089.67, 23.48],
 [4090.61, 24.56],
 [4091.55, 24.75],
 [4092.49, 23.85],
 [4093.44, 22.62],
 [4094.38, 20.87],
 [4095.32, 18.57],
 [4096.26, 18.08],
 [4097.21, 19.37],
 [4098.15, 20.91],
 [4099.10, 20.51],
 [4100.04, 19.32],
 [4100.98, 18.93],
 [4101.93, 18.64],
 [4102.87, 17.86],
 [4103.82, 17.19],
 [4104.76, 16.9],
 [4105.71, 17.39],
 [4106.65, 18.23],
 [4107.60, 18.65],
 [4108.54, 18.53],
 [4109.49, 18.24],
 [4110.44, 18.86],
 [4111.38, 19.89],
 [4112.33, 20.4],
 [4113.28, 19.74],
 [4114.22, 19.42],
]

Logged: 1.7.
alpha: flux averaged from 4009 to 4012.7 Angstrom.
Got 20.1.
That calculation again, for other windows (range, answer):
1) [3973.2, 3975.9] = 9.1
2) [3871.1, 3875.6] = 12.4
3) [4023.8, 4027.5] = 20.5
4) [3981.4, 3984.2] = 14.5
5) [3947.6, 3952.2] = 14.2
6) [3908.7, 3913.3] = 16.3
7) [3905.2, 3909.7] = 15.2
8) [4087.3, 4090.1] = 22.8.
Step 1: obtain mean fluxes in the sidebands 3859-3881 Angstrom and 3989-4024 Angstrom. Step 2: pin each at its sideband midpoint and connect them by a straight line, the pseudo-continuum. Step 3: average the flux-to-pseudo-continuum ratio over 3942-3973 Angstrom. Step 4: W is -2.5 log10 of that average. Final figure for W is 0.42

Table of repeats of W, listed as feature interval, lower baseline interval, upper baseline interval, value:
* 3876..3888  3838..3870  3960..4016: 0.16 mag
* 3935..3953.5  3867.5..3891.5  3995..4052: 0.39 mag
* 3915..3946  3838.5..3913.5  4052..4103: 0.30 mag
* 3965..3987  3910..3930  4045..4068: 0.37 mag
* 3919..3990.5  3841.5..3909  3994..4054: 0.34 mag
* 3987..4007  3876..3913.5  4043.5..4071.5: -0.08 mag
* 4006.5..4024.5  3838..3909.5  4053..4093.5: -0.13 mag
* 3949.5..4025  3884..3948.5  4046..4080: 0.02 mag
